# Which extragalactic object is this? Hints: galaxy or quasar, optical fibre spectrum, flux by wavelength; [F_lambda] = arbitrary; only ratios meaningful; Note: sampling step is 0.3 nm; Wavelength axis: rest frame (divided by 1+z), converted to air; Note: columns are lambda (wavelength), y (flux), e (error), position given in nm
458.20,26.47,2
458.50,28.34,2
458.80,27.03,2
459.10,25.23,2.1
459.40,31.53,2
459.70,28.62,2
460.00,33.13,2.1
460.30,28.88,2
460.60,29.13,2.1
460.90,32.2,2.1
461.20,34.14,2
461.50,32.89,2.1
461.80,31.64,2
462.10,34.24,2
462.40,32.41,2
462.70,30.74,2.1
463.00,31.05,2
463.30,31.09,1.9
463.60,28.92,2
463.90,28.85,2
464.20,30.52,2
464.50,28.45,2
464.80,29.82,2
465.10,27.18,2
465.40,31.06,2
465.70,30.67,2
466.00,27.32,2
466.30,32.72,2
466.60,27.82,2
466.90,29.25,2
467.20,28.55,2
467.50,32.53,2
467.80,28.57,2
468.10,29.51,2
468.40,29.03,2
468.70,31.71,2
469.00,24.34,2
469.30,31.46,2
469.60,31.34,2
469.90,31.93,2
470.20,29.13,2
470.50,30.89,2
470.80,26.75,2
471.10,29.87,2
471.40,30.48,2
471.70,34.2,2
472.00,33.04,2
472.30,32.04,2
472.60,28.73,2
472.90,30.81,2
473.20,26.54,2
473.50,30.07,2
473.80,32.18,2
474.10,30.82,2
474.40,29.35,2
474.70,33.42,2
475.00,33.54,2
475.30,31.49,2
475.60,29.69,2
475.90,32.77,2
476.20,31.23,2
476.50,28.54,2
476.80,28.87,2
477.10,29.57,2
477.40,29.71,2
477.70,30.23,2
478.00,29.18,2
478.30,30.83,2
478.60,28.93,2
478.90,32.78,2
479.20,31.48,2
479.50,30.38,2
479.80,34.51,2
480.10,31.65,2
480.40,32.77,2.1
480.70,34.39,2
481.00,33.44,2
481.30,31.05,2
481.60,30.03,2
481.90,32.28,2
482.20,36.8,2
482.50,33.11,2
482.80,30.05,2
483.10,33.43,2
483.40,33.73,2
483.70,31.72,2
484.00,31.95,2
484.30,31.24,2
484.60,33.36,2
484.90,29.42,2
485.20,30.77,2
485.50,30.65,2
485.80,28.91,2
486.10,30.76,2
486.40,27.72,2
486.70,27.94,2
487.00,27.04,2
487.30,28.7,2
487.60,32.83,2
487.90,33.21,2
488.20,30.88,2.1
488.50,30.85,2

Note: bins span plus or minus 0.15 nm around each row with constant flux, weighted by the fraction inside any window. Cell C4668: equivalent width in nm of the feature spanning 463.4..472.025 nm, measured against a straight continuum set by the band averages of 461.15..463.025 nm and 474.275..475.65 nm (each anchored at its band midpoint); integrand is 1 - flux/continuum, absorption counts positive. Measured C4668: 0.61 nm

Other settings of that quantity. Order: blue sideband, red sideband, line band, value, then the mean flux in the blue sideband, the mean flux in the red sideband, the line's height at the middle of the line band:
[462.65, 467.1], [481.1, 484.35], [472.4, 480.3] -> 0.18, 29.7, 32.4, 31.4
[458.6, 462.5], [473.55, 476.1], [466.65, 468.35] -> 0.09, 30.8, 31.6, 31.2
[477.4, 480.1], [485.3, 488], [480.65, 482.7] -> -0.16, 31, 29.7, 30.5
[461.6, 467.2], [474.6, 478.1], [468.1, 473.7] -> 0.06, 30.2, 30.7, 30.4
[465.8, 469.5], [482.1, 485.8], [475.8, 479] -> 0.08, 29.4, 32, 31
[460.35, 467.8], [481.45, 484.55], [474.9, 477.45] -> 0.09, 30.5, 32.5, 31.8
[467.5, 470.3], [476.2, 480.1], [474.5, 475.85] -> -0.08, 29.8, 30.5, 30.3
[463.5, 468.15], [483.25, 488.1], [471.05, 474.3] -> -0.10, 29.5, 30.6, 29.9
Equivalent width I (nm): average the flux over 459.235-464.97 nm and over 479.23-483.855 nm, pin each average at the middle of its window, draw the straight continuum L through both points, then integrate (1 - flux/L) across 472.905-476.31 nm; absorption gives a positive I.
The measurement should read 0.11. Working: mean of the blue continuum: 30.9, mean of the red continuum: 32.6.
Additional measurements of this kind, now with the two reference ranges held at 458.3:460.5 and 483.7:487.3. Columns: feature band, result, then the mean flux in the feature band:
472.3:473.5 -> 0.01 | 29.3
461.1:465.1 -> -0.26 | 30.9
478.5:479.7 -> -0.06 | 31.1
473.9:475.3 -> -0.11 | 31.8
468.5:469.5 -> 0.00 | 29.3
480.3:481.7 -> -0.12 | 32.4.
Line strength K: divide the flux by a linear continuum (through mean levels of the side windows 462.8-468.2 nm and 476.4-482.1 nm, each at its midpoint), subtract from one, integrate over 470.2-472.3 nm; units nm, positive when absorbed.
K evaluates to -0.04 nm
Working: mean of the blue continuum 29.7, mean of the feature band 30.8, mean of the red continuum 31.2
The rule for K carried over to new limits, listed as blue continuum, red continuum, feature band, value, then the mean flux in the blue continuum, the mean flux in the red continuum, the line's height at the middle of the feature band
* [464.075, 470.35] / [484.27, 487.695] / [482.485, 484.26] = -0.142 nm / 29.7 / 29.9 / 29.8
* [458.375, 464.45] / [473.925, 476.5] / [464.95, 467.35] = 0.115 nm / 30.5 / 31.4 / 30.8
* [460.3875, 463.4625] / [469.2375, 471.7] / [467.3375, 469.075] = 0.075 nm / 31.9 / 30.4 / 30.8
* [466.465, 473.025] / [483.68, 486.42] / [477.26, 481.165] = -0.137 nm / 30.1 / 30.7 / 30.5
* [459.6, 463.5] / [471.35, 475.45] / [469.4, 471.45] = 0.080 nm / 31.6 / 31.2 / 31.3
